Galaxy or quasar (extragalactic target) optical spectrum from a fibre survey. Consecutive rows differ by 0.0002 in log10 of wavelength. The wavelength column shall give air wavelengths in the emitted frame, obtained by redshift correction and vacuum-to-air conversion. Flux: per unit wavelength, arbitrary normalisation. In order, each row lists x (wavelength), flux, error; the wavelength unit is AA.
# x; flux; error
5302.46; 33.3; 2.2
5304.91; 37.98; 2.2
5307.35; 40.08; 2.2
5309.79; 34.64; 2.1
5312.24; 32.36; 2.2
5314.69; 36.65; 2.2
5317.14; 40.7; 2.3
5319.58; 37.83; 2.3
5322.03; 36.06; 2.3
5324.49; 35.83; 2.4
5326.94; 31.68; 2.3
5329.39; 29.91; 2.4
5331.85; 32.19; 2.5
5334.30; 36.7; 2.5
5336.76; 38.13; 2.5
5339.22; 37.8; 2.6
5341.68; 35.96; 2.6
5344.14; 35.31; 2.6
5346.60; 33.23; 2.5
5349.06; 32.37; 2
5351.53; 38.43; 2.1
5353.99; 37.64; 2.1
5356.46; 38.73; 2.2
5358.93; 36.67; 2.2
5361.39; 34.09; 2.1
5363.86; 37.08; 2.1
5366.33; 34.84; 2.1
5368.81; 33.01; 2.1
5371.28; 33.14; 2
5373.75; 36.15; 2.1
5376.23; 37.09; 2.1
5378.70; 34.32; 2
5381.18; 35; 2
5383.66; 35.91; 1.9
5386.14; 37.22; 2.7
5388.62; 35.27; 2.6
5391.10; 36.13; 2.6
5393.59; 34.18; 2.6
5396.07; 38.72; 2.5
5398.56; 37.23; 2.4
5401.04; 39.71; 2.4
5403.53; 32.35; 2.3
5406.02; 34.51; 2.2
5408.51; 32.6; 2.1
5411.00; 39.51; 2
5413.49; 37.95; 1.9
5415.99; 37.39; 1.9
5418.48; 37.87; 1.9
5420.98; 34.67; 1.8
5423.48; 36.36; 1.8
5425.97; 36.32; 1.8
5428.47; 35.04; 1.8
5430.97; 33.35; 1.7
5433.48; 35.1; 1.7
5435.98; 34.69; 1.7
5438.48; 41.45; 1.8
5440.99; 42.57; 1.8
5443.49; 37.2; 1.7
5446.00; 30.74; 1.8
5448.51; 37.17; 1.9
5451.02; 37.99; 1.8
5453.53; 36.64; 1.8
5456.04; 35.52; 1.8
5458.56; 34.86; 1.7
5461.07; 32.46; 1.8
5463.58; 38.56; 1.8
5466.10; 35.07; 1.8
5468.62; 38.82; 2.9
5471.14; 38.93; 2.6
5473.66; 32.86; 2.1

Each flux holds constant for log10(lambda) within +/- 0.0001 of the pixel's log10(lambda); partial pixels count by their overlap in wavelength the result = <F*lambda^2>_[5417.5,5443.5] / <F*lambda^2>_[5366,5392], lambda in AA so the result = 1.1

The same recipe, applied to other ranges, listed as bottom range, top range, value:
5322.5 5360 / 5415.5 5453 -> 1.07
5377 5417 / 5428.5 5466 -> 1.02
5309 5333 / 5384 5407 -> 1.07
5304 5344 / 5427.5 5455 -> 1.06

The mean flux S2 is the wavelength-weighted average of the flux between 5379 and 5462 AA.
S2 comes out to 36.2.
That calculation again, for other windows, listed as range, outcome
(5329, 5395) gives 35.5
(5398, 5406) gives 36.1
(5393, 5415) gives 36.4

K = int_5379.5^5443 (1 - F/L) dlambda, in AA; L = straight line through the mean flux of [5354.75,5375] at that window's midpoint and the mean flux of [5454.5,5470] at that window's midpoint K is -1.3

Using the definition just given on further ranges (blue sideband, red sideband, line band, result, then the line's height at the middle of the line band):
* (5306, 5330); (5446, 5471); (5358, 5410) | 0.6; 35.9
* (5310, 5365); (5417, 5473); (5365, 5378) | 0.4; 35.9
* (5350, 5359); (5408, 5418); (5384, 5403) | 0.4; 37.4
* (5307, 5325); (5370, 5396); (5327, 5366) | 0.7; 36.2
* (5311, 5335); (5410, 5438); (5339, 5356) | -0.3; 35.3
